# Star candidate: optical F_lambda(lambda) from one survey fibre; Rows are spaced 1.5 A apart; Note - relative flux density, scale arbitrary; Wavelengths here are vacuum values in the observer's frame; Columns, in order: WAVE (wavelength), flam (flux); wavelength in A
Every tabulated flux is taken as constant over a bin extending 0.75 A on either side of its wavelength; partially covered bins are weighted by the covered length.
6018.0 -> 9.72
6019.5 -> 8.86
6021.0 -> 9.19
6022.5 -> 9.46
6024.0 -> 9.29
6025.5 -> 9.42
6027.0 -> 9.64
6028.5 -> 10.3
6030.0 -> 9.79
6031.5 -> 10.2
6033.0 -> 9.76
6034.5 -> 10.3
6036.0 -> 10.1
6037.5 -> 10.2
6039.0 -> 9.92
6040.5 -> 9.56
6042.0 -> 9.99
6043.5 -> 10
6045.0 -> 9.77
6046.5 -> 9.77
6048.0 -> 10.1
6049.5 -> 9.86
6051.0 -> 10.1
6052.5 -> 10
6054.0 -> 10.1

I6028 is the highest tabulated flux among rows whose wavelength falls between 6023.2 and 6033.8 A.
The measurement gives 10.3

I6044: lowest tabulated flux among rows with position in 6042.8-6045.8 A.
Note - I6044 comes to 9.77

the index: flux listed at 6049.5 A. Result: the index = 9.86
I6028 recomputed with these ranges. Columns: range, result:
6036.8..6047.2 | 10.2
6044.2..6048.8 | 10.1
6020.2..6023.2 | 9.46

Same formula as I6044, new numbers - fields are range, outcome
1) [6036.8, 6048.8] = 9.56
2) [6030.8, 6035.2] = 9.76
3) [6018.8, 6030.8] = 8.86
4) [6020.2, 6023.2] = 9.19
